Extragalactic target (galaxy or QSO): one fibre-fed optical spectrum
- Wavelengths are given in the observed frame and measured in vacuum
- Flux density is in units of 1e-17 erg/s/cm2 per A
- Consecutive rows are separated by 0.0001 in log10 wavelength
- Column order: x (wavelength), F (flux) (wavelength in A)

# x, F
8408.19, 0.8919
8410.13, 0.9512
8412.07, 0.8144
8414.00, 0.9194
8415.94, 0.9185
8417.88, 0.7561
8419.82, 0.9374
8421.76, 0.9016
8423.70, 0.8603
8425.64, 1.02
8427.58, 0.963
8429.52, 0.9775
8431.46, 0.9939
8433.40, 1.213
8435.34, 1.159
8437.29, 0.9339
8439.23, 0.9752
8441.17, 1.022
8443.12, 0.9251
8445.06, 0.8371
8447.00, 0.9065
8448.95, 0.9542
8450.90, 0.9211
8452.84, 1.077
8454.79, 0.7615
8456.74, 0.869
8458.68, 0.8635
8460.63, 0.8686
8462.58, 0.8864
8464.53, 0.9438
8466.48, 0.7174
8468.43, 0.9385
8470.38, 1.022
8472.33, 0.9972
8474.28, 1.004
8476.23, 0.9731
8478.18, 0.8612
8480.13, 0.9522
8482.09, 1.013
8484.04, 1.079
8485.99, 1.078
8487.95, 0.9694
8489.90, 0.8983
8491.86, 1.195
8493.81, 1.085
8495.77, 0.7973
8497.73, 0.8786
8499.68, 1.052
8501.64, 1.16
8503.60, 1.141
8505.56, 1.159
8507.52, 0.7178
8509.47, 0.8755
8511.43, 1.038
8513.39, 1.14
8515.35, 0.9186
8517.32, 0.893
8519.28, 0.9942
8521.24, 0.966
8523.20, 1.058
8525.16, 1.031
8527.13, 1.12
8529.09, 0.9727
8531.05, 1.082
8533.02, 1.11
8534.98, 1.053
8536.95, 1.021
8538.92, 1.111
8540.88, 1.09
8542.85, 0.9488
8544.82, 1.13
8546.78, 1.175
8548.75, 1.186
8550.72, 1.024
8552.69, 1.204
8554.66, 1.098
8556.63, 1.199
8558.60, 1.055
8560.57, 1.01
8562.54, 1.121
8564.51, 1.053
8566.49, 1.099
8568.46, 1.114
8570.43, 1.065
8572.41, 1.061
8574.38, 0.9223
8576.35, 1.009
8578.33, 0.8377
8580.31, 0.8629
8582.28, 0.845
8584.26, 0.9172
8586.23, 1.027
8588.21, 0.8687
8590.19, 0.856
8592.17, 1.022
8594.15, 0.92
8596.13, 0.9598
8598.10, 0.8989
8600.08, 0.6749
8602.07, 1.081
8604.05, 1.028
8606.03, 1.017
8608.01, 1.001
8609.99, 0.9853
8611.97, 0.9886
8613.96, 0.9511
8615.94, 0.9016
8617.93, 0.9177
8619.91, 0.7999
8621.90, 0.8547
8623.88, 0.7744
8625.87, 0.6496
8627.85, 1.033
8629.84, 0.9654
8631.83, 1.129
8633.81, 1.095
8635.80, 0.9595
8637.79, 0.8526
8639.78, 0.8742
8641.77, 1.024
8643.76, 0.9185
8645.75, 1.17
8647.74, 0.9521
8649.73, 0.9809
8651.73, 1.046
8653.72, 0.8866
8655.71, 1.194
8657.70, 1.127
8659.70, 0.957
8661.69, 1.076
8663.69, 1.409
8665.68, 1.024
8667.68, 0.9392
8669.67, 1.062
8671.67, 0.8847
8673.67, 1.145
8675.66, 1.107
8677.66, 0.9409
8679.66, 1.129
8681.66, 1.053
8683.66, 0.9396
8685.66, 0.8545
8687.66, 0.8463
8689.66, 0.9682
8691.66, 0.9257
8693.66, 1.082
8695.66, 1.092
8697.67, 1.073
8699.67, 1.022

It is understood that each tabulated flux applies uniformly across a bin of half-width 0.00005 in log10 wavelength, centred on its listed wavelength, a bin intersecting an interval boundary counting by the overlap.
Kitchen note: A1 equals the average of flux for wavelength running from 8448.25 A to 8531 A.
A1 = 0.974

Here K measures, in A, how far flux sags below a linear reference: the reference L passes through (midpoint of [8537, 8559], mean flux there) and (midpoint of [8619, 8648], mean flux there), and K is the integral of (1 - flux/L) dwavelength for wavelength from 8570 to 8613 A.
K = 3.1 A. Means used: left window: 1.11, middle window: 0.946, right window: 0.937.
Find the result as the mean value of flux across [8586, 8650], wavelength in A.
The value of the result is 0.942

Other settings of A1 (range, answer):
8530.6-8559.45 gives 1.1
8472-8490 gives 0.986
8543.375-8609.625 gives 1.01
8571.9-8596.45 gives 0.928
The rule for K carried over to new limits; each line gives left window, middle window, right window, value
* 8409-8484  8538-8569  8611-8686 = -4.34 A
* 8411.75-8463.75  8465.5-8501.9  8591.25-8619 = -1.49 A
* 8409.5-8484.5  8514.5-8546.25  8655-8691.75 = -1.95 A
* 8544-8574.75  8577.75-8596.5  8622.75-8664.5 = 2.71 A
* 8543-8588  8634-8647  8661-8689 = 0.73 A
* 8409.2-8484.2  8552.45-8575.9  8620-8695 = -2.62 A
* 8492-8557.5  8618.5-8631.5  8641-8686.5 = 2.20 A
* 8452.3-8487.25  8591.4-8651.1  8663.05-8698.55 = 3.12 A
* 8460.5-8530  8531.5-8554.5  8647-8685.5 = -2.18 A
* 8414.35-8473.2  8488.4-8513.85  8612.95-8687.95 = -1.51 A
